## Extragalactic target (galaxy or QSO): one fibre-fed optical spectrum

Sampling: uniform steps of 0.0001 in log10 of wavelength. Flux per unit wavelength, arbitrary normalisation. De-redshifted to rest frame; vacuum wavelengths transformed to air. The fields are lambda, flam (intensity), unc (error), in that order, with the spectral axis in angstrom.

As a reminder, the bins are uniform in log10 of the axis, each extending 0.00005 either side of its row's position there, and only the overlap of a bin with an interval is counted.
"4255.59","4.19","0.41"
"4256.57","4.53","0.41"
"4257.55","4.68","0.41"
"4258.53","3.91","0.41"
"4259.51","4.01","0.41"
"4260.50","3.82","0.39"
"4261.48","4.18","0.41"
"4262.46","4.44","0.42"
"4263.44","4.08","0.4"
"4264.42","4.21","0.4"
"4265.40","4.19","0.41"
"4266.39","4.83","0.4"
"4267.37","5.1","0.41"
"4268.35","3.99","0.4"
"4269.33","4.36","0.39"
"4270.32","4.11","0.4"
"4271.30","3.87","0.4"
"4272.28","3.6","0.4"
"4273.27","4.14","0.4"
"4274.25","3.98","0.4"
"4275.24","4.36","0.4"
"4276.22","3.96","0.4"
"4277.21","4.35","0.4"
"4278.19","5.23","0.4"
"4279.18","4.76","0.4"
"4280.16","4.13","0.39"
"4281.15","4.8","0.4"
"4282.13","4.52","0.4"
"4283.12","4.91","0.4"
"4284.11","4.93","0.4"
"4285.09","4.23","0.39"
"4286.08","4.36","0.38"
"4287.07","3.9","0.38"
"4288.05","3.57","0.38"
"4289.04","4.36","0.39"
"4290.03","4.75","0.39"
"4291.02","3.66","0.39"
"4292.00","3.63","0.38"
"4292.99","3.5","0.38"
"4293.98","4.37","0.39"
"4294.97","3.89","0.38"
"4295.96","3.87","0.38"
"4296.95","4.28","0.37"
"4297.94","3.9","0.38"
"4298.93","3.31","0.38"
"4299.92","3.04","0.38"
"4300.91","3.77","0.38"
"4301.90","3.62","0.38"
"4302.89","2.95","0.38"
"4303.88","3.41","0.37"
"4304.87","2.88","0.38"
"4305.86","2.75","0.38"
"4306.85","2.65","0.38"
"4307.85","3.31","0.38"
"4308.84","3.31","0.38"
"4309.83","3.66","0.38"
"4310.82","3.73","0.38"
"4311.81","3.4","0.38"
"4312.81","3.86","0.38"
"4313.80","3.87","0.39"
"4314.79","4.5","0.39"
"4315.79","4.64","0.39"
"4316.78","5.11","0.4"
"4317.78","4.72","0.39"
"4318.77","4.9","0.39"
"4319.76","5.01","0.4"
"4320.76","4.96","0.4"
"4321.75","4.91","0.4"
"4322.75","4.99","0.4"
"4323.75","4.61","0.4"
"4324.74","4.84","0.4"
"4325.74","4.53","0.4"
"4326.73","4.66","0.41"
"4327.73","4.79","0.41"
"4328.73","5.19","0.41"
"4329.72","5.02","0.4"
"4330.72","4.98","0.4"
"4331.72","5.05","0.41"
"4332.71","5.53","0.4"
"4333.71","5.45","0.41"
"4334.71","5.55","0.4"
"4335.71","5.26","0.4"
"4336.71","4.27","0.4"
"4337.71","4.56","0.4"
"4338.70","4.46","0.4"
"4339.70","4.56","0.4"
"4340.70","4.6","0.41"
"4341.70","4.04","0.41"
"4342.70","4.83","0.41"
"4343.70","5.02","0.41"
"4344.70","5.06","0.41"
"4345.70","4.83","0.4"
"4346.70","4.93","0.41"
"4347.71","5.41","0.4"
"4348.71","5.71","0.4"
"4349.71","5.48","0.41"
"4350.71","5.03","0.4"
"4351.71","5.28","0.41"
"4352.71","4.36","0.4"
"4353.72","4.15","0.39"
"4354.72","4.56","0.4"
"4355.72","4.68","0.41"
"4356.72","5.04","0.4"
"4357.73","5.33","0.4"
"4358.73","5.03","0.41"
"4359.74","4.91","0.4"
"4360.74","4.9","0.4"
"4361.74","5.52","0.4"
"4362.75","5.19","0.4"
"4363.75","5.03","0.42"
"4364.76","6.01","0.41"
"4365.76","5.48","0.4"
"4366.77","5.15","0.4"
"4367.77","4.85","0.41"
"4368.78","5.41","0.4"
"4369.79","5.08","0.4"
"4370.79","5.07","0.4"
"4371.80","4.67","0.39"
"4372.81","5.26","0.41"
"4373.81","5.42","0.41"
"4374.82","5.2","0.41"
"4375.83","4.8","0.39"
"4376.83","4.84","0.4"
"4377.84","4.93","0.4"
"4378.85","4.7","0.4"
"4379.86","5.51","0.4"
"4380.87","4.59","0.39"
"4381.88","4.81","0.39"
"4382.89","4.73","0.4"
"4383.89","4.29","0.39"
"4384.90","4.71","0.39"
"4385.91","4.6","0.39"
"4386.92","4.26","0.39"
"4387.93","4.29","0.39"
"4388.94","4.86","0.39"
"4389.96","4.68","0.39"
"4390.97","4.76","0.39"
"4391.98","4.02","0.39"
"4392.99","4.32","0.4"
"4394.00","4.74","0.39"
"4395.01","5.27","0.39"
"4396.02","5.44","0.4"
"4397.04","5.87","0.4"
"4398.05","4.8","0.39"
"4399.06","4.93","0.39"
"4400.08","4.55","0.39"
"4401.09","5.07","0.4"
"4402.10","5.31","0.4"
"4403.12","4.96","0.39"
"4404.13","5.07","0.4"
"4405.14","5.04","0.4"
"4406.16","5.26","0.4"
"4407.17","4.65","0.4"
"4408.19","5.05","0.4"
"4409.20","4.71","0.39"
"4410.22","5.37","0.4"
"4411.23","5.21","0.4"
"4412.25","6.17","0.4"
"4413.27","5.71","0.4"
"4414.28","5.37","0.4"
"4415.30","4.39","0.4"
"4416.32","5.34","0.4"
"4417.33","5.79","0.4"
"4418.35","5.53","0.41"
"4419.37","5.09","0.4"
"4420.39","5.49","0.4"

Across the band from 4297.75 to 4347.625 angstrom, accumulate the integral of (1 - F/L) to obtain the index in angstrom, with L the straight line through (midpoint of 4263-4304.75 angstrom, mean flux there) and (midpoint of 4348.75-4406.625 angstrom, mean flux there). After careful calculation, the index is 1.1 angstrom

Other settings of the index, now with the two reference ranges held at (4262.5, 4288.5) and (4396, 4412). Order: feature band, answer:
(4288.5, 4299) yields 1.1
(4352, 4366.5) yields -0.6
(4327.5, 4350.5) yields -1.4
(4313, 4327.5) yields -0.4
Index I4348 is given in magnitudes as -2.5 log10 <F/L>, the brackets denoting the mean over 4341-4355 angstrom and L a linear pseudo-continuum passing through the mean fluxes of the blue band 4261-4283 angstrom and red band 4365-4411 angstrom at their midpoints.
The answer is -0.04 mag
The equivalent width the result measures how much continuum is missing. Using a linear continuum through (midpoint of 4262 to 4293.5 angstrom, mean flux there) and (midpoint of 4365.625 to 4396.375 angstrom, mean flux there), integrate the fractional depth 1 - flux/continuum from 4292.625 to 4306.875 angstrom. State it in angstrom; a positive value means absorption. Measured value 2.88 angstrom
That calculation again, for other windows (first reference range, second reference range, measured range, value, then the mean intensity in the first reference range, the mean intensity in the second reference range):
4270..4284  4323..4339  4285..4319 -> 6.0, 4.36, 4.93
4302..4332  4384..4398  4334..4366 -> -3.7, 4.23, 4.74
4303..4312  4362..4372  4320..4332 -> -3.3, 3.22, 5.22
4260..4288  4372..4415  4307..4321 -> 1.2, 4.32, 4.95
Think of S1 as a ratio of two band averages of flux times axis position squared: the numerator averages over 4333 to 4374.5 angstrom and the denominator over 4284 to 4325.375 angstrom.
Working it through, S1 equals 1.3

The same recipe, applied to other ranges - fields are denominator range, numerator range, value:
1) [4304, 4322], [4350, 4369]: 1.29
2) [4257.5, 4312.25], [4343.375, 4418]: 1.32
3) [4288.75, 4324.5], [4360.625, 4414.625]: 1.32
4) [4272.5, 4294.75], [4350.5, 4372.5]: 1.22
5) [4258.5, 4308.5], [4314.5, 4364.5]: 1.26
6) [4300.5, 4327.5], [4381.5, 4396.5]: 1.18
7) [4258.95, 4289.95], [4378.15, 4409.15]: 1.19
